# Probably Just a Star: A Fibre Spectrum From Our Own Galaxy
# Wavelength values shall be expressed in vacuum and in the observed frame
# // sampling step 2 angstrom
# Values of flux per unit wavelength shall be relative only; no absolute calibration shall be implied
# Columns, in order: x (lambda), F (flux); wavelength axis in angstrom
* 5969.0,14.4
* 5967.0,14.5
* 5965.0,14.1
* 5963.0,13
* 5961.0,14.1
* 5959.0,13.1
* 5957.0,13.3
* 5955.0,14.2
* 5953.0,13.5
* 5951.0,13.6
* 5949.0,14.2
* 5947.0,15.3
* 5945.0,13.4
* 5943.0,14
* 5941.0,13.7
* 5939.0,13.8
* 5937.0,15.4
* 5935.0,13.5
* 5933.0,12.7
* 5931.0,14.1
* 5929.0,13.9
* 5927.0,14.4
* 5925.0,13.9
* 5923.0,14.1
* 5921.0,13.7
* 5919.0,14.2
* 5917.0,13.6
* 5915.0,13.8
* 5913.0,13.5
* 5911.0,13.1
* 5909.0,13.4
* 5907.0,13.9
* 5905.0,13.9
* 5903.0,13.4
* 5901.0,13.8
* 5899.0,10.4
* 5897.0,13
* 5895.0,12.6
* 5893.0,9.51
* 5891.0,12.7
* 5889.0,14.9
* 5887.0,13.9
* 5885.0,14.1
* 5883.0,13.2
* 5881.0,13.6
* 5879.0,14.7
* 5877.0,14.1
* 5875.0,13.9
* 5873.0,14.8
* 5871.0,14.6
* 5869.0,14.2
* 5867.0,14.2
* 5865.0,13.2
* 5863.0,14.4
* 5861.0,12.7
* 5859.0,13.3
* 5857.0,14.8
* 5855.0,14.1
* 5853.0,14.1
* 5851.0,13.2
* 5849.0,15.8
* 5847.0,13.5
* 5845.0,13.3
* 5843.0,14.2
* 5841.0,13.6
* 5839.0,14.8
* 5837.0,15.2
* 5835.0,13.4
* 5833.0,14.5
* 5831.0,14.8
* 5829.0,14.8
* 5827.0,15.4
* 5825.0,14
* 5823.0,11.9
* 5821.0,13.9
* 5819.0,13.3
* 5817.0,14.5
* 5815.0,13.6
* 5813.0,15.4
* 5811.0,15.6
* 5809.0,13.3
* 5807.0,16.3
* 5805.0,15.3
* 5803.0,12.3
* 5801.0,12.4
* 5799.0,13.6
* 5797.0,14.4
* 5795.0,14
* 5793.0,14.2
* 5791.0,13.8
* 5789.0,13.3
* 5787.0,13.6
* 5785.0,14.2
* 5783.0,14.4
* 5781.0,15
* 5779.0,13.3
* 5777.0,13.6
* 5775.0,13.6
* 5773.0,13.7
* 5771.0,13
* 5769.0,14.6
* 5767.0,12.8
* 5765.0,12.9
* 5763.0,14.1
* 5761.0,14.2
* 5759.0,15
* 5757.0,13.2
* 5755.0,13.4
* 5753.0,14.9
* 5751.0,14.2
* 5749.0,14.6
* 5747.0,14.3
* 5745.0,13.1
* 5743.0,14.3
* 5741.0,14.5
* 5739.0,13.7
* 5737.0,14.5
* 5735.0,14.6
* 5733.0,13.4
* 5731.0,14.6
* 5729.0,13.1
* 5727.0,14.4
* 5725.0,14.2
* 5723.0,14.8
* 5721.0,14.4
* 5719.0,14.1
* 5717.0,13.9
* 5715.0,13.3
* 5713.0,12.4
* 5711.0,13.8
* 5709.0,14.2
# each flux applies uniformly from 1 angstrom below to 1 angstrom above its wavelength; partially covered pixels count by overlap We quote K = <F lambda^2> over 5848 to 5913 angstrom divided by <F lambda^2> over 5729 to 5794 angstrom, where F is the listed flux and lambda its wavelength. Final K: 1.0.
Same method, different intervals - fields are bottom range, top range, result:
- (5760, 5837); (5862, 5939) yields 1.01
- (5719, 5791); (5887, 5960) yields 1.03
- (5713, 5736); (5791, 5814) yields 1.04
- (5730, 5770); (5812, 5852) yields 1.04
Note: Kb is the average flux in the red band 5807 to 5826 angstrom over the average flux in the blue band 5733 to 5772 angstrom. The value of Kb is 1.01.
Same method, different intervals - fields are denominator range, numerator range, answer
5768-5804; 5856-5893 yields 1.01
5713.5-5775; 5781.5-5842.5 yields 1.01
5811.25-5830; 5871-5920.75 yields 0.95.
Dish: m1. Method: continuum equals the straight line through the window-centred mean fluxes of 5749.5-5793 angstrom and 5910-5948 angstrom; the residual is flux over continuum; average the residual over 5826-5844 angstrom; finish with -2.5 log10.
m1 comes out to -0.05 mag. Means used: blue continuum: 13.9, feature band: 14.5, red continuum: 13.9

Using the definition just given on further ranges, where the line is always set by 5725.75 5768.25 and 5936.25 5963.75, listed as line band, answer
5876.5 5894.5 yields 0.04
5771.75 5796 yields 0.01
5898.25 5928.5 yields 0.03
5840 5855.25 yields 0.00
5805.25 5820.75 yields -0.05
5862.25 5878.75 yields -0.02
